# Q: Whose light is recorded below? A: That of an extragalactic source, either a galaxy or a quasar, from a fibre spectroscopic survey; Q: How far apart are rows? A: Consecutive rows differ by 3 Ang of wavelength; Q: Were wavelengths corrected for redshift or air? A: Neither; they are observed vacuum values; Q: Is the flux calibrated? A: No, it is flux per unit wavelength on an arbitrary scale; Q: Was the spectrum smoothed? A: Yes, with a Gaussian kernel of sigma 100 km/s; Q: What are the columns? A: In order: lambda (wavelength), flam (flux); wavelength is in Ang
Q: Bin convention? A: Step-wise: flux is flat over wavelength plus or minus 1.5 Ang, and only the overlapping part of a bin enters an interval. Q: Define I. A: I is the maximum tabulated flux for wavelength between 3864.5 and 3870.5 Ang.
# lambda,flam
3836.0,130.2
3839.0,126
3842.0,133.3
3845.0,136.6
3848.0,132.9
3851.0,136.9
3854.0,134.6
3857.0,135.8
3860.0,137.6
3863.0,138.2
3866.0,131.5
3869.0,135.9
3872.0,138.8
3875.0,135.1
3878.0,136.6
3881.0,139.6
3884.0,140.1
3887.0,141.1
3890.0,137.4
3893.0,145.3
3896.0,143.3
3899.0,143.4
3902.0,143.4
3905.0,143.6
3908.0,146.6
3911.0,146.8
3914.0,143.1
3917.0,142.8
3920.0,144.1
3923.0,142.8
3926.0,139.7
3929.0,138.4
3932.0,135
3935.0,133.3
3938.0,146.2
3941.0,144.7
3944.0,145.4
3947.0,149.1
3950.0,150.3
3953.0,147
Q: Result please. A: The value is 135.9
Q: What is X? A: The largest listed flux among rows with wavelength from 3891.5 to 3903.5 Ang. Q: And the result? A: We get 145.3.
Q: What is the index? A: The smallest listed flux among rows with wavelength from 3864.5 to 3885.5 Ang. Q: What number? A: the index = 131.5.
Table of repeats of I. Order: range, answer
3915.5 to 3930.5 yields 144.1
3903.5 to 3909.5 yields 146.6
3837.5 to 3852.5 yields 136.9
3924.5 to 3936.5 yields 139.7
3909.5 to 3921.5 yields 146.8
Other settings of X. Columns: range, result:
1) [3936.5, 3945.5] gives 146.2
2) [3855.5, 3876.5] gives 138.8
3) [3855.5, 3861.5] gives 137.6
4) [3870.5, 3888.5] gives 141.1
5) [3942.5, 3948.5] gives 149.1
